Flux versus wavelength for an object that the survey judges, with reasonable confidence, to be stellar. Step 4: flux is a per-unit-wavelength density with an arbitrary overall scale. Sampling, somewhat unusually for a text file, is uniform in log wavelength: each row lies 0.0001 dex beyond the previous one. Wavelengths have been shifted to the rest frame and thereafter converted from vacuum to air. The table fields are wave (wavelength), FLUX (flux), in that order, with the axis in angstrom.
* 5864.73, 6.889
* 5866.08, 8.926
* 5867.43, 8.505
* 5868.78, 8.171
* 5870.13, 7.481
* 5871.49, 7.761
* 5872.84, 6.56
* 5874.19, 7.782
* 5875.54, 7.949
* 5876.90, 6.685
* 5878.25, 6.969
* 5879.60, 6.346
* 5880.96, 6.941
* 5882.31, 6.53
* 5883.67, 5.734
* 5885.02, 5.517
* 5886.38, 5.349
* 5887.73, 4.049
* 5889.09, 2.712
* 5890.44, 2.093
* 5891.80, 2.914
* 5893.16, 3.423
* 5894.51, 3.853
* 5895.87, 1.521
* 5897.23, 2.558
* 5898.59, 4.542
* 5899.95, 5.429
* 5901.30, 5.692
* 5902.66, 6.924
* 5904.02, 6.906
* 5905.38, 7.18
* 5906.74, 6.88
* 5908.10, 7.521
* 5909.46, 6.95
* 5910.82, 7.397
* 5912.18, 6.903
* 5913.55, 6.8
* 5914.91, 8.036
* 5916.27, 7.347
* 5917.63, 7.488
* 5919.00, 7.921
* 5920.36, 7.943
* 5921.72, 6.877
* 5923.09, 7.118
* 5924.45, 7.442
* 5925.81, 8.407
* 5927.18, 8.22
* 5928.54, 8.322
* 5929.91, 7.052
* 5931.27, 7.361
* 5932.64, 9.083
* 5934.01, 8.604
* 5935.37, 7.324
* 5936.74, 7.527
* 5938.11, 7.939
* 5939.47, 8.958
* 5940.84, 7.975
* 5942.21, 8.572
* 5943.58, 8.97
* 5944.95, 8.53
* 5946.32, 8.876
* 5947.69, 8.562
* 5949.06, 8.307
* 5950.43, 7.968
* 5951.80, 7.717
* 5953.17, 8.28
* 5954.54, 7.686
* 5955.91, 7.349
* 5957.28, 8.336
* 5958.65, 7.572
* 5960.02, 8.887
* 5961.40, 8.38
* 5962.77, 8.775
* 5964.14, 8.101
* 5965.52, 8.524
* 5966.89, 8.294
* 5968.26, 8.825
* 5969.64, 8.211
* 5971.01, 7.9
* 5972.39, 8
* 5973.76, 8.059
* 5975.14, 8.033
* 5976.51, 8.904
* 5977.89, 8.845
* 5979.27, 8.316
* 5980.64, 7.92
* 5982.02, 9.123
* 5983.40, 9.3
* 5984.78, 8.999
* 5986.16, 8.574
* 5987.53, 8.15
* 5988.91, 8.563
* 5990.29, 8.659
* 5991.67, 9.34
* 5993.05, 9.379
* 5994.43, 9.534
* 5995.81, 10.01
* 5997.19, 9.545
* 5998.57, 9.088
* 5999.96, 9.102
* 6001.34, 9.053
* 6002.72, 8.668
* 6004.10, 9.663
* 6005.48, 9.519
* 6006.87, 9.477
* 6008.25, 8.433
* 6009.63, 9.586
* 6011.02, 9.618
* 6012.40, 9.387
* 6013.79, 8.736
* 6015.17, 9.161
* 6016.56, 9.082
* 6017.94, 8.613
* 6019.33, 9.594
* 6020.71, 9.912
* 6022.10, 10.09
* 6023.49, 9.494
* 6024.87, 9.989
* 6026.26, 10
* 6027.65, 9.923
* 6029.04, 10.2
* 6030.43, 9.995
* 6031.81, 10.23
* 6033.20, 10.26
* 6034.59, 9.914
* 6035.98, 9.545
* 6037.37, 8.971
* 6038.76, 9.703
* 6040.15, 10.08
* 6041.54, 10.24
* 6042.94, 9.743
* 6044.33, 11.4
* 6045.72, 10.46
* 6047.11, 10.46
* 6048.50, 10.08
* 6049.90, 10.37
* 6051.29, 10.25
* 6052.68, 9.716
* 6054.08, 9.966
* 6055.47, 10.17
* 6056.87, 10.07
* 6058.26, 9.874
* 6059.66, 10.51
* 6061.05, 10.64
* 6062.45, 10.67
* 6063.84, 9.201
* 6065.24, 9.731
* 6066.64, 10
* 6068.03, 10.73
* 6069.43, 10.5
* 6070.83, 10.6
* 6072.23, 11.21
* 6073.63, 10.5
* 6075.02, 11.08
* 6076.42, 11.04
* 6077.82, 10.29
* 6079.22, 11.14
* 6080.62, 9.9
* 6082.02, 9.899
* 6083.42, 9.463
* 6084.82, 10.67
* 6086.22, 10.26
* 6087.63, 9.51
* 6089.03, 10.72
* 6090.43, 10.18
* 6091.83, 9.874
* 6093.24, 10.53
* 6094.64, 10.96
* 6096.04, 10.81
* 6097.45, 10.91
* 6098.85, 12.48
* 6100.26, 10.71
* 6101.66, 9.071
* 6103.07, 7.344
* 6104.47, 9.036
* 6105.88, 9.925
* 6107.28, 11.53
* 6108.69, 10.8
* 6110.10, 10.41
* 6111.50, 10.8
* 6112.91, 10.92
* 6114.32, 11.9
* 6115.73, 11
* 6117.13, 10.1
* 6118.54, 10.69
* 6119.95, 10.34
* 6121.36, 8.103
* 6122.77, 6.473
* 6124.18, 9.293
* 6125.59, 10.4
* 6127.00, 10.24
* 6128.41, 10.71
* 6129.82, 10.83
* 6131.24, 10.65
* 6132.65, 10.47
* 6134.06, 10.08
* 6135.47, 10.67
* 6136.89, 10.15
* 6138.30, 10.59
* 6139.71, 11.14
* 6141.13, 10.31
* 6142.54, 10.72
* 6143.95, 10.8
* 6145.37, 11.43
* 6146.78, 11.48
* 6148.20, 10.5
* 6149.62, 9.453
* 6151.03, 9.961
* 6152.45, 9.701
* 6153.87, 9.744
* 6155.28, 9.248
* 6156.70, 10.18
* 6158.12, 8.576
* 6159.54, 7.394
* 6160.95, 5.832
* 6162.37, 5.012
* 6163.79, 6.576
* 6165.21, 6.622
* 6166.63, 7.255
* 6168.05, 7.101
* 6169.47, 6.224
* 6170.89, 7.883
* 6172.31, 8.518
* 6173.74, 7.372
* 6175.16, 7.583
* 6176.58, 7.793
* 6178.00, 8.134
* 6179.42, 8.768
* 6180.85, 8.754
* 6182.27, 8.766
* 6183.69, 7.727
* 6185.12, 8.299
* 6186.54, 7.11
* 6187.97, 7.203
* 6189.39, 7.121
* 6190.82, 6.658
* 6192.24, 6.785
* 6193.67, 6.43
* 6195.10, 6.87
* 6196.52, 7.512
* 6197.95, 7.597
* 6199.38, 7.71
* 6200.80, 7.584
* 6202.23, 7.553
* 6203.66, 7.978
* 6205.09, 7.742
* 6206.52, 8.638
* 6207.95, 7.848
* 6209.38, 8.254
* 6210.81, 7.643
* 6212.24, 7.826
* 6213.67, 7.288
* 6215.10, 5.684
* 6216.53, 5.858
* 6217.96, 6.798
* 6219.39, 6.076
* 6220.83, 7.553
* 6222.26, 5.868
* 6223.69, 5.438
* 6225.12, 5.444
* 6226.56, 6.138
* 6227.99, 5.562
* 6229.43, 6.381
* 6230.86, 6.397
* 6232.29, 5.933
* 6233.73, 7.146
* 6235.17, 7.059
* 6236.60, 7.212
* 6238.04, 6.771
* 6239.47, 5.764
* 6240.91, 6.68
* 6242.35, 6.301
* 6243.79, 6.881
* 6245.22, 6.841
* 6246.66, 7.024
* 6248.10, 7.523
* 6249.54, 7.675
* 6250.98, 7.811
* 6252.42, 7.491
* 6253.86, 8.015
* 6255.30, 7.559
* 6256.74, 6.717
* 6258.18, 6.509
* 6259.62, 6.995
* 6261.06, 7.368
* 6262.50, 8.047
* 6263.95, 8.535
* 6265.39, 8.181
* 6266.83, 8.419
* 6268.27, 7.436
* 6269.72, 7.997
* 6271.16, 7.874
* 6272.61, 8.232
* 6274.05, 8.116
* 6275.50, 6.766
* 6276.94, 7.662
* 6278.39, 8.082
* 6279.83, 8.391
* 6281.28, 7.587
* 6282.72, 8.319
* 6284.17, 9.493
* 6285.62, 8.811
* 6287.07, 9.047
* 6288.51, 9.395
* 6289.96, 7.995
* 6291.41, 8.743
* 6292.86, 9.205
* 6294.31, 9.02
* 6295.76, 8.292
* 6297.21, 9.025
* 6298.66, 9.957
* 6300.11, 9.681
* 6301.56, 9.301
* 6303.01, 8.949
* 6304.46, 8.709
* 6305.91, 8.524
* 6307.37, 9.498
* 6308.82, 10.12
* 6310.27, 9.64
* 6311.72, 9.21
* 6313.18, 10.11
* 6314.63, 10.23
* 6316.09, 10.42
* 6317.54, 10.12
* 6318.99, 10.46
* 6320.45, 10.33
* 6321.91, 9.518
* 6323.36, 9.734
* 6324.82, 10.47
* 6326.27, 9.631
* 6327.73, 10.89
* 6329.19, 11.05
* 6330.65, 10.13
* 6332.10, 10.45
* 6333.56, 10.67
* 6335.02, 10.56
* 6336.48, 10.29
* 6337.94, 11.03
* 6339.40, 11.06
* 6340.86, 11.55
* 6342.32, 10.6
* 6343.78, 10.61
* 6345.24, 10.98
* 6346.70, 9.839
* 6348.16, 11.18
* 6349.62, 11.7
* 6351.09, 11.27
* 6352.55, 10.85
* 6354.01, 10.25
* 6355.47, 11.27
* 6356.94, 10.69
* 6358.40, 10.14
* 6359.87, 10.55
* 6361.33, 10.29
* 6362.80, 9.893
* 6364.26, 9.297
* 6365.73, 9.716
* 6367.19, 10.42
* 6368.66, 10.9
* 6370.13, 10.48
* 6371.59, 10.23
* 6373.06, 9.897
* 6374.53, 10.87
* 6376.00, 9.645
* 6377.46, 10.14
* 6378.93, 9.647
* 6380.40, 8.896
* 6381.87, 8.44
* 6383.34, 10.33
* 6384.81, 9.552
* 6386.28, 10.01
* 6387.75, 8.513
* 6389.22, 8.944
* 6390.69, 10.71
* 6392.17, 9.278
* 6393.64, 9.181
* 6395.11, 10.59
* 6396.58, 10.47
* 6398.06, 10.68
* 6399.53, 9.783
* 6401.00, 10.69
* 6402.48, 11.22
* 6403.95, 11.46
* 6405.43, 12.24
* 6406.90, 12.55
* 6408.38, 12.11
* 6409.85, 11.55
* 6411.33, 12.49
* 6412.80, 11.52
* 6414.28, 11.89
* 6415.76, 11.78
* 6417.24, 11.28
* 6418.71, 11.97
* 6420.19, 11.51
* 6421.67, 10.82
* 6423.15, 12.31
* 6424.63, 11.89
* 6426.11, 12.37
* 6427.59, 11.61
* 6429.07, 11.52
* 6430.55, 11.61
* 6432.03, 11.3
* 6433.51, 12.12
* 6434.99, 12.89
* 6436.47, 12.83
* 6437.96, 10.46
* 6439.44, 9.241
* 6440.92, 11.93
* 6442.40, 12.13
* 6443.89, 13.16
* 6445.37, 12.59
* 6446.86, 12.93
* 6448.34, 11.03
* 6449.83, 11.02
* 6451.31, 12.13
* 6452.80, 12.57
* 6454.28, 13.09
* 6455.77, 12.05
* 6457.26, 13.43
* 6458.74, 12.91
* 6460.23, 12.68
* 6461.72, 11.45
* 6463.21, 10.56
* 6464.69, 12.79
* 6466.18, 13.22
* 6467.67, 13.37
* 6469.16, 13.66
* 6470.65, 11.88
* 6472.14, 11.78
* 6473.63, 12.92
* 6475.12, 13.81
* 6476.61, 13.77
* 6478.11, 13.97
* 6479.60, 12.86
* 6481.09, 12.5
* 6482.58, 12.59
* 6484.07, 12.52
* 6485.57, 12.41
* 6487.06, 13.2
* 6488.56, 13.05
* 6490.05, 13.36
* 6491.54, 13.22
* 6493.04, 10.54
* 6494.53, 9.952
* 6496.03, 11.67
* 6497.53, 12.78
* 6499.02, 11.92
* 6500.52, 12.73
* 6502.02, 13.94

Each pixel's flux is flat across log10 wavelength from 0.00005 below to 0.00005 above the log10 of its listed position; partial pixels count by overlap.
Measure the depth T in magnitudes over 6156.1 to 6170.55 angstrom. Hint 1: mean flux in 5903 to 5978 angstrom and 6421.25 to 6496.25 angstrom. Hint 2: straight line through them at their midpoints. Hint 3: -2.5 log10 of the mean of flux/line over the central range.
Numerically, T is 0.35 mag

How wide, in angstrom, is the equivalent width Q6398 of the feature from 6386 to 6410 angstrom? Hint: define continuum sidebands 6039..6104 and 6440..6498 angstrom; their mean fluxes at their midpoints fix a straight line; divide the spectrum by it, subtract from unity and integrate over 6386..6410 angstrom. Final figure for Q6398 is 3.0 angstrom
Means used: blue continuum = 10.3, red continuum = 12.5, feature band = 10.6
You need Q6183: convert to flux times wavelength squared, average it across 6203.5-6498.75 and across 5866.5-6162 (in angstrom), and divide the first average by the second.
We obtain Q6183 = 1.25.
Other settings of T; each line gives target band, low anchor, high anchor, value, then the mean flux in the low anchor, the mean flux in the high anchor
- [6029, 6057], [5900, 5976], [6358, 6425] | -0.19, 7.85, 10.6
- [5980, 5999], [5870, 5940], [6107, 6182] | -0.20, 6.51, 9.36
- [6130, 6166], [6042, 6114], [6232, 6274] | -0.04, 10.3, 7.34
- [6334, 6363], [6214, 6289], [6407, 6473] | -0.11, 7.24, 12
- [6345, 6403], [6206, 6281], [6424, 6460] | 0.02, 7.15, 12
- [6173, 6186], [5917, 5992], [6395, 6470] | 0.22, 8.23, 11.9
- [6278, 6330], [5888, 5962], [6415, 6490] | 0.15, 7.01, 12.3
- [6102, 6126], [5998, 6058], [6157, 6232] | -0.18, 9.72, 7.18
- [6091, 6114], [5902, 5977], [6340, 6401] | -0.18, 7.93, 10.2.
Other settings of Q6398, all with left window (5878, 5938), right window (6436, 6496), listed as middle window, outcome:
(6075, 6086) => -2.9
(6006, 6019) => -2.9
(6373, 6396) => 3.7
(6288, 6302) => 2.0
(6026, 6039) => -3.7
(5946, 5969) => -4.7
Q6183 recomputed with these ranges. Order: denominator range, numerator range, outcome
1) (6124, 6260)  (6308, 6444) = 1.44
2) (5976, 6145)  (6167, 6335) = 0.86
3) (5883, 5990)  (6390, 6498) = 1.93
